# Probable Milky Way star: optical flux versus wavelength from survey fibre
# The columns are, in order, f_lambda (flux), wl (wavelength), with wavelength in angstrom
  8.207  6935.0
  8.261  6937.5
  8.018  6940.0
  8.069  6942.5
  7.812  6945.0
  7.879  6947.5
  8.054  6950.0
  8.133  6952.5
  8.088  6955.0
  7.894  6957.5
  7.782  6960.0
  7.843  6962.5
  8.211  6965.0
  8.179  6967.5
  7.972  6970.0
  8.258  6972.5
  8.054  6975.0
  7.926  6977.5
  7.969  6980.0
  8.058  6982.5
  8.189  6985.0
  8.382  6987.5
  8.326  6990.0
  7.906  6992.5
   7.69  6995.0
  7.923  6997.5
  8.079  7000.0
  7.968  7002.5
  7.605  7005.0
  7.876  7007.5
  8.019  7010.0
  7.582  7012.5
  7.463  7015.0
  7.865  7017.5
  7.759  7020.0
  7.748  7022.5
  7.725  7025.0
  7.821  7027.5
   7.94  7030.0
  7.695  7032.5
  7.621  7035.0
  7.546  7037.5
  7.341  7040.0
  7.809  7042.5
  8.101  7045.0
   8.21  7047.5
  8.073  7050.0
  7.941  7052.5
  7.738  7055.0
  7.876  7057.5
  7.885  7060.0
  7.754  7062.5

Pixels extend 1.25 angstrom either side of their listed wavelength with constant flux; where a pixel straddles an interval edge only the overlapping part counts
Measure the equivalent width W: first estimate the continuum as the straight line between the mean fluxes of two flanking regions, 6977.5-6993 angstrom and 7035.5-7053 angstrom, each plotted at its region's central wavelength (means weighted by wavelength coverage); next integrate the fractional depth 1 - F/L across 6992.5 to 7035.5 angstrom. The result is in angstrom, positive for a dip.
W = 1.1 angstrom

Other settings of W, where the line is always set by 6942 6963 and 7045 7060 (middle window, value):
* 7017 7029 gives 0.3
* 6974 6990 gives -0.3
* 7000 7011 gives 0.1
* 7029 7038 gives 0.3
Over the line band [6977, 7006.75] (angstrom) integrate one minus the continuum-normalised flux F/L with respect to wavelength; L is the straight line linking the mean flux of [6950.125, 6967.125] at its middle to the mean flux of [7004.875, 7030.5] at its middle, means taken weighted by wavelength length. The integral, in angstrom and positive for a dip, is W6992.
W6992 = -0.5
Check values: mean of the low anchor 8.01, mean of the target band 8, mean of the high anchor 7.77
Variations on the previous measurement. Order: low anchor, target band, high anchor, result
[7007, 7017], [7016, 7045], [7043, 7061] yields 0.4 angstrom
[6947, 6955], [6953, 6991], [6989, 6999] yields -0.4 angstrom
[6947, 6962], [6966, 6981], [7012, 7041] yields -0.3 angstrom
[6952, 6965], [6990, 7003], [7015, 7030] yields -0.2 angstrom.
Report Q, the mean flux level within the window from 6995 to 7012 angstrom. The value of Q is 7.88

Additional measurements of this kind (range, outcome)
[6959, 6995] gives 8.06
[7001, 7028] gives 7.77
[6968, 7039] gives 7.89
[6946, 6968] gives 8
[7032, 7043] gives 7.58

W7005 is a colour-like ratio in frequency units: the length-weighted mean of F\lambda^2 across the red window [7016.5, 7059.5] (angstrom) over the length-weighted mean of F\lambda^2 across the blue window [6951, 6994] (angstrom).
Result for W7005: 0.99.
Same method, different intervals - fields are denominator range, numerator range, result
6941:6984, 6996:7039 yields 0.99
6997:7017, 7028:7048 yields 1.00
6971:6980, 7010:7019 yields 0.97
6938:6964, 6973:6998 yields 1.02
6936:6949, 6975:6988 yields 1.02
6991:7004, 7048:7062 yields 1.02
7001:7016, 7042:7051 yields 1.05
